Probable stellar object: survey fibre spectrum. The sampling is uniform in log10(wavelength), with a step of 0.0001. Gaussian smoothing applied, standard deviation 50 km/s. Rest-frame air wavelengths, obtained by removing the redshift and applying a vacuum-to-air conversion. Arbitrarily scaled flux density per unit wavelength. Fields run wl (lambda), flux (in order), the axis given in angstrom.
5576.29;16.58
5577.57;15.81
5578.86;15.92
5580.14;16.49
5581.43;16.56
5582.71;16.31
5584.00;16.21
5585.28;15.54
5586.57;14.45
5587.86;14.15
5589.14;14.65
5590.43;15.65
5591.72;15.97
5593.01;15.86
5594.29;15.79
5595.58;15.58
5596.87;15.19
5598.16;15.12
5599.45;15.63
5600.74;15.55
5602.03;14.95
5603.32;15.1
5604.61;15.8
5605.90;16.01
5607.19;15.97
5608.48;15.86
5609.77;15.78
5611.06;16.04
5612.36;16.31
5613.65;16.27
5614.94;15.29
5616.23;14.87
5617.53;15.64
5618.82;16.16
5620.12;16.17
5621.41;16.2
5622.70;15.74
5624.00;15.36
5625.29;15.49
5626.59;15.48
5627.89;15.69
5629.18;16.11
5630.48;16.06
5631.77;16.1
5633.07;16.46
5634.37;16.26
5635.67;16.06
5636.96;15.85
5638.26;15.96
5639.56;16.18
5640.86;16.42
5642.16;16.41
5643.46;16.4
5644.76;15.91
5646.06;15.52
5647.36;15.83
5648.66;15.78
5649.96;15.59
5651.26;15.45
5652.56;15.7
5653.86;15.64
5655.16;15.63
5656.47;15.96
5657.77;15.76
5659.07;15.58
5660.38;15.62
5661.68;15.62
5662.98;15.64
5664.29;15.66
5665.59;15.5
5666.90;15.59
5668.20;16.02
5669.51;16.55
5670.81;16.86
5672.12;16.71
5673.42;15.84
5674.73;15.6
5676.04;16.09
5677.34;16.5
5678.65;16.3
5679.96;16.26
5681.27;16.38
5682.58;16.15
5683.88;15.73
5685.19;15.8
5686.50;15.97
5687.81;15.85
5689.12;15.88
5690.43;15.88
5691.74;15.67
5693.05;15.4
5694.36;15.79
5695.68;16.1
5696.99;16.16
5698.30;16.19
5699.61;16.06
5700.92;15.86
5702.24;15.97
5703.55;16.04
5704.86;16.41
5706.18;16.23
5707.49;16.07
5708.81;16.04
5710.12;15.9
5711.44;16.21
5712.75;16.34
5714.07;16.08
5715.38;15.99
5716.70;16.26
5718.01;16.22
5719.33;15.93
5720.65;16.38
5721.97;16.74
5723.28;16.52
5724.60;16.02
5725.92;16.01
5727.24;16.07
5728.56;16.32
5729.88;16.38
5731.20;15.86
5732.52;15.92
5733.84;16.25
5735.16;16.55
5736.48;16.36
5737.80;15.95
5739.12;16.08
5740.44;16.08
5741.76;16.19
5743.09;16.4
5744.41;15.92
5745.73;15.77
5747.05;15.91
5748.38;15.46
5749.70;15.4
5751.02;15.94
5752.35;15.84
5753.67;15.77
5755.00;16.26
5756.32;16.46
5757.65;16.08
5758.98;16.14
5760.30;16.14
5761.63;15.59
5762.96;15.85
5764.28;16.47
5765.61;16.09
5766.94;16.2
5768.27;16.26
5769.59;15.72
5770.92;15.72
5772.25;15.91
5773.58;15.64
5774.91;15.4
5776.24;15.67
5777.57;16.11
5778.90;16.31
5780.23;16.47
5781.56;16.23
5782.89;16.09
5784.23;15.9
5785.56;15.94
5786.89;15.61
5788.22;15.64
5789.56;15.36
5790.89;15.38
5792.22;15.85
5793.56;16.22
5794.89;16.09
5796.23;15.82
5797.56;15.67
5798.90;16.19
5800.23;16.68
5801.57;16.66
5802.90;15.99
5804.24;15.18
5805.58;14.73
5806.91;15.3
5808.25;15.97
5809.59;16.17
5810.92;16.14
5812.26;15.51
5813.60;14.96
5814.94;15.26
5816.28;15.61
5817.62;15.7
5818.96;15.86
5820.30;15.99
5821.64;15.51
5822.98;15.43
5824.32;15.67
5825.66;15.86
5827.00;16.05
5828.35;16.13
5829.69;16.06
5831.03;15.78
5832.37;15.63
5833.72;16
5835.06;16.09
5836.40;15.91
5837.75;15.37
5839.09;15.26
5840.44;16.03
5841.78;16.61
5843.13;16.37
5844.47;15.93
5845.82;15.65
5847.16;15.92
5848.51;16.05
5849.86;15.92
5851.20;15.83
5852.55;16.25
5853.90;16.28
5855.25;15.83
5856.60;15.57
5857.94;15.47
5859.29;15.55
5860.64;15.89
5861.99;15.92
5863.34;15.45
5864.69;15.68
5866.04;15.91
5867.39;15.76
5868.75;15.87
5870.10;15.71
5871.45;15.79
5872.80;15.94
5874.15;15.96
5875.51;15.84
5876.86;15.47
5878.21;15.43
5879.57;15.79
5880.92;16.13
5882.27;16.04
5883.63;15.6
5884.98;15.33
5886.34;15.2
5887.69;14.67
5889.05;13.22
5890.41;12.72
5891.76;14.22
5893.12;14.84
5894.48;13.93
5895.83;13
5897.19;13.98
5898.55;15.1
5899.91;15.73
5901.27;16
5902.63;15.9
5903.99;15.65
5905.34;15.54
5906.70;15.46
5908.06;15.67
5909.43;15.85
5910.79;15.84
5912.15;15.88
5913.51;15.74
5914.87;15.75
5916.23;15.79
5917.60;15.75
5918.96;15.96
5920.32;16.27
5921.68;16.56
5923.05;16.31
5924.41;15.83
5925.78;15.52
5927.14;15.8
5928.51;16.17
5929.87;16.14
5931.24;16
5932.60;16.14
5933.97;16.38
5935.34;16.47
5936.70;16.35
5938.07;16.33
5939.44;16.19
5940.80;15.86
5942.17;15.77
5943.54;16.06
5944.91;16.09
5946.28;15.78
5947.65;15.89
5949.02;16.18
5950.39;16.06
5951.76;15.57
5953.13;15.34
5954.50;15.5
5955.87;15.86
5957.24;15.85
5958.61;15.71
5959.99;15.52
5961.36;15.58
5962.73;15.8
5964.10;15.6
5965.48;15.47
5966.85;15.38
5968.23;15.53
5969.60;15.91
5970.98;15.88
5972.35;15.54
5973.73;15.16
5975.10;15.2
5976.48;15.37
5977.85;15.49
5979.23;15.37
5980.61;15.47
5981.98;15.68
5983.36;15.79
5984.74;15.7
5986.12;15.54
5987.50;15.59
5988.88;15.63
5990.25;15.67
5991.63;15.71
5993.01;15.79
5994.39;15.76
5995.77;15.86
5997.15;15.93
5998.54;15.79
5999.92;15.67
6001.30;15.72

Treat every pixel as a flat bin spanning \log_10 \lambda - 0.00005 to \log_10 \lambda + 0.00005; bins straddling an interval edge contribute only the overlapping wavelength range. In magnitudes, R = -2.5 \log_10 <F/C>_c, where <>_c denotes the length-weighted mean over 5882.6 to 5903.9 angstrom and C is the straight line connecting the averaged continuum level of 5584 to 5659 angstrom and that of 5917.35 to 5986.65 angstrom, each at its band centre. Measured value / 0.08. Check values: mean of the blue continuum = 15.7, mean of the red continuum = 15.8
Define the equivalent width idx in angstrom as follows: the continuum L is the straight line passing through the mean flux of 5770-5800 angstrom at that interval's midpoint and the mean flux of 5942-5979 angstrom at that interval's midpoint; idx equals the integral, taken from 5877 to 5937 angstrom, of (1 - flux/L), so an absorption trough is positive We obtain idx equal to 0.9 angstrom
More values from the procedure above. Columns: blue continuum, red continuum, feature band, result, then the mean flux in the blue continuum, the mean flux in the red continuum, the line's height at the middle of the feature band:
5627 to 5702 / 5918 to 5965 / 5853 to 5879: 0.3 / 16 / 16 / 16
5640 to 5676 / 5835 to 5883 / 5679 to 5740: -0.8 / 15.9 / 15.8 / 15.9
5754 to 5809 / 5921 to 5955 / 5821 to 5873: 0.4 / 15.9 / 16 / 16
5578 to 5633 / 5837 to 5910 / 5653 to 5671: -0.2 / 15.7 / 15.5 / 15.7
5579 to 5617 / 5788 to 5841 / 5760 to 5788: -0.4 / 15.6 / 15.8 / 15.7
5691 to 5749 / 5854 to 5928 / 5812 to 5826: 0.1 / 16.1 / 15.5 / 15.7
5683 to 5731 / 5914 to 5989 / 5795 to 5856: 0.4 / 16.1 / 15.8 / 15.9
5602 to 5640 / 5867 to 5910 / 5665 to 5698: -0.7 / 15.9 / 15.2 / 15.7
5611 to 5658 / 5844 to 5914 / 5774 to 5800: -0.5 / 15.9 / 15.5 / 15.6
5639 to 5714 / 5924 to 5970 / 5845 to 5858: 0.0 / 16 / 15.9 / 15.9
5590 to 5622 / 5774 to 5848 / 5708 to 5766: -1.1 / 15.7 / 15.8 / 15.8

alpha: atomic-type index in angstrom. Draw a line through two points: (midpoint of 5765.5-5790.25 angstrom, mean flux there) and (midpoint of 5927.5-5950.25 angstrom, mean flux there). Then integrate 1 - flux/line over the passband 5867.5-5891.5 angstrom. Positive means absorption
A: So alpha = 1.1 angstrom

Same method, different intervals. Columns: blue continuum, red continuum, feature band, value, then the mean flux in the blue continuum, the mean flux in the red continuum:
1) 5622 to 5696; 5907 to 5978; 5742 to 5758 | -0.05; 15.9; 15.8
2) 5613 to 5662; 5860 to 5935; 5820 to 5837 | -0.26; 15.9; 15.5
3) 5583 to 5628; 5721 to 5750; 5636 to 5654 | -0.19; 15.6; 16.1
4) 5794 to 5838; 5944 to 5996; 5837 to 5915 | 1.17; 15.8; 15.7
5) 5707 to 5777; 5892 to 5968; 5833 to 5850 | -0.06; 16.1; 15.7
